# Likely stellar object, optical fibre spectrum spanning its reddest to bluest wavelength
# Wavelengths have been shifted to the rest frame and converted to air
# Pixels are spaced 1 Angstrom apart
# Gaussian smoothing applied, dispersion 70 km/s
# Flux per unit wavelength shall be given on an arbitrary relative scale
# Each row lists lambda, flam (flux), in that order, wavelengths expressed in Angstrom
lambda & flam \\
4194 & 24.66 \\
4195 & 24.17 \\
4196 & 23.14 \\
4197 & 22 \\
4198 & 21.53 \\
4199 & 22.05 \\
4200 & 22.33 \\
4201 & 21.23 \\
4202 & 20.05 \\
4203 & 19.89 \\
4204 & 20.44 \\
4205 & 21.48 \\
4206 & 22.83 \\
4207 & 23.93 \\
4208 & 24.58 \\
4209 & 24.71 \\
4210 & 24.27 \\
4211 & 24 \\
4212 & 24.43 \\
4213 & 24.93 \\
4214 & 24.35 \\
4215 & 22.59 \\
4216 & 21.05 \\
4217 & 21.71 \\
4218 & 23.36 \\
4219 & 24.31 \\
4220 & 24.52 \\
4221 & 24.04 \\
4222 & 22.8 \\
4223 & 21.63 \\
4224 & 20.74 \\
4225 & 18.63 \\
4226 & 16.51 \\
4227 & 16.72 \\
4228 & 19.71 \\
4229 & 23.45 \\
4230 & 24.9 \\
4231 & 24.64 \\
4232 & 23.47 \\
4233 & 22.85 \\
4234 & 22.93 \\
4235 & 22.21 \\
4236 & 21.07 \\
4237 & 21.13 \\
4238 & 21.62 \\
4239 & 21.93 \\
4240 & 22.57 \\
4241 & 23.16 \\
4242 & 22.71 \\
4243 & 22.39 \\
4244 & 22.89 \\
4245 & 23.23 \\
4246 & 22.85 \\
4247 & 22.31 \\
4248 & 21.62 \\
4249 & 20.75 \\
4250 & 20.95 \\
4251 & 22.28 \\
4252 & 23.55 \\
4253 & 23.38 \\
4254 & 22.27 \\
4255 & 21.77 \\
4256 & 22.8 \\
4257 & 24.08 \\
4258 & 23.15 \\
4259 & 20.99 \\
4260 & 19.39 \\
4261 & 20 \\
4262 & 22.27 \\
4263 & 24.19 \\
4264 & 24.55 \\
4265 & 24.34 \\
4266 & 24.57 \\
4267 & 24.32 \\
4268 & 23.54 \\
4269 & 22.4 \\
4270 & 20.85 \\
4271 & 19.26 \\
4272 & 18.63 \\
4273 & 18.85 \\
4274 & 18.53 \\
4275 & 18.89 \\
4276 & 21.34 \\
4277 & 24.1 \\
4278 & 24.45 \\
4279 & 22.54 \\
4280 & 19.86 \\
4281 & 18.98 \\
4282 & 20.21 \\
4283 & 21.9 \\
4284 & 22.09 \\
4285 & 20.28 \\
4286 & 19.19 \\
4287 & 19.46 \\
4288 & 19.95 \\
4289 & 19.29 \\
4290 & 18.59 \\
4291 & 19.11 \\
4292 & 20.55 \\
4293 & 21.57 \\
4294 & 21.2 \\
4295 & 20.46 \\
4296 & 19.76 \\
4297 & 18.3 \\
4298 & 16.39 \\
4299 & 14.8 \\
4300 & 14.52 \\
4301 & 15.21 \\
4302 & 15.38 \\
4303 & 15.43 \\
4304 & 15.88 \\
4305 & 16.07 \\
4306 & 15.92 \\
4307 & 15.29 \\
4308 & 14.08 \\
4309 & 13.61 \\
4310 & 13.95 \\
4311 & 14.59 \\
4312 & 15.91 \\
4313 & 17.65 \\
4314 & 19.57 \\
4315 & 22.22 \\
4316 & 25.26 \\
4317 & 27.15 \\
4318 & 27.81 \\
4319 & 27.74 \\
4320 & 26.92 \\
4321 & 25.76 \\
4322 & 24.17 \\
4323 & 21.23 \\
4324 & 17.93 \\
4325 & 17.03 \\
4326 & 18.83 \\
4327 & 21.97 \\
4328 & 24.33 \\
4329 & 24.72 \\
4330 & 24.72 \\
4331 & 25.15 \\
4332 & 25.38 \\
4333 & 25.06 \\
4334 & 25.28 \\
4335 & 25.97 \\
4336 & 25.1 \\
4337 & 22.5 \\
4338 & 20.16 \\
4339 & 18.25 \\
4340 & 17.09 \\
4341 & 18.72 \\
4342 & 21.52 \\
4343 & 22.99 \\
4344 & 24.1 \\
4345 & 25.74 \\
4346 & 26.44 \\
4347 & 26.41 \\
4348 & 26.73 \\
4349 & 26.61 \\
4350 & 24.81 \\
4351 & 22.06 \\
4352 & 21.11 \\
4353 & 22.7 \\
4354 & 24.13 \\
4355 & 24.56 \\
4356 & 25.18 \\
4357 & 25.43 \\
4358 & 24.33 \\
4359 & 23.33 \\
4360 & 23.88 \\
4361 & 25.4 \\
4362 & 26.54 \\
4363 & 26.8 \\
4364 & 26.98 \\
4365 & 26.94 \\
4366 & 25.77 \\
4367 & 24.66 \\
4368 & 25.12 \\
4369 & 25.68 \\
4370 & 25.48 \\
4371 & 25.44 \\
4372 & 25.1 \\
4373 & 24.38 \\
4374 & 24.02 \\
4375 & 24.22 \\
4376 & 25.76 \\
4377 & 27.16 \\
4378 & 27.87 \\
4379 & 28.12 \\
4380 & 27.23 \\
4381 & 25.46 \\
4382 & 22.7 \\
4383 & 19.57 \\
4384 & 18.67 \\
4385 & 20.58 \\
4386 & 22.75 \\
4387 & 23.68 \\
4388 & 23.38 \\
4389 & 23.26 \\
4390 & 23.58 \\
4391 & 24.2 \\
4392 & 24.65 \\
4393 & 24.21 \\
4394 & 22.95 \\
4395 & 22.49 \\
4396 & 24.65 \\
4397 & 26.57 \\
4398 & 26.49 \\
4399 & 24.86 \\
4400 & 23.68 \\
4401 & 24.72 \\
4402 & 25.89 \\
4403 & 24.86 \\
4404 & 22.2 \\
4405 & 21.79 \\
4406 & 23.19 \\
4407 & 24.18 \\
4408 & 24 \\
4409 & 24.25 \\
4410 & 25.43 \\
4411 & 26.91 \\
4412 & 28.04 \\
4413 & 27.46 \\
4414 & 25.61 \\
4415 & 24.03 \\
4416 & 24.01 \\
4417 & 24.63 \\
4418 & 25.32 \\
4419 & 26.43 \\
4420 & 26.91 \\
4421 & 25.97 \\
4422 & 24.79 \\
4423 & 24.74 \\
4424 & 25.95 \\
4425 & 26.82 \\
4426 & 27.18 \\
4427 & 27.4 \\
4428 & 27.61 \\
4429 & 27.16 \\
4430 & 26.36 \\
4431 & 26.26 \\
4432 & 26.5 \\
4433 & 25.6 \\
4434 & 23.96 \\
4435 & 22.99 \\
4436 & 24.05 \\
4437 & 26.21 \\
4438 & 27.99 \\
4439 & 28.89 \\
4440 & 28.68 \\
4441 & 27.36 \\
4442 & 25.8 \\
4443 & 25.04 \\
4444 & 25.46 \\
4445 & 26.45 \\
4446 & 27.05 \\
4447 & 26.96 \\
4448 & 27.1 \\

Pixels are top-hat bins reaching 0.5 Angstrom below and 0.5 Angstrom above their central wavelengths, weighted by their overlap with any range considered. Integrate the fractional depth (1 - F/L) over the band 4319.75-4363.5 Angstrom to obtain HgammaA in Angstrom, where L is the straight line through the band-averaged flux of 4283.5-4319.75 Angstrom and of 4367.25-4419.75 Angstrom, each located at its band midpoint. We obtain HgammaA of -4.6 Angstrom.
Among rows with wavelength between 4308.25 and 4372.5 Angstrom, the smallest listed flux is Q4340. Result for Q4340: 13.61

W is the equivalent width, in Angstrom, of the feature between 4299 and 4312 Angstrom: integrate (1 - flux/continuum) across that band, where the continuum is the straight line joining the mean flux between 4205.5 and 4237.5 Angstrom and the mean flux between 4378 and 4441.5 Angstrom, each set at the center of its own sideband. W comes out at 4.8 Angstrom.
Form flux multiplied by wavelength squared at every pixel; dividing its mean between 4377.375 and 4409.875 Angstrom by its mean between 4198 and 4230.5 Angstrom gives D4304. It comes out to 1.17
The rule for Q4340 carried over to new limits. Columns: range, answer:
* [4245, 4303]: 14.52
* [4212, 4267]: 16.51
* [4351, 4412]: 18.67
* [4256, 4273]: 18.63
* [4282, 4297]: 18.3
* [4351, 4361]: 21.11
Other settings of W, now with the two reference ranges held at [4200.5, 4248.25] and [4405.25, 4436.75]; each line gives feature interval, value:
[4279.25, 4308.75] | 6.56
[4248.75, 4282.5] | 1.76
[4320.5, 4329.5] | 0.84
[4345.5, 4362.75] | -0.16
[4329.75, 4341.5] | 0.70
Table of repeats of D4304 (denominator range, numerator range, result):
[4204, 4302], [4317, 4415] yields 1.18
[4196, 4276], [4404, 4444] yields 1.27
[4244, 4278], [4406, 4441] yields 1.27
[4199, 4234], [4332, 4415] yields 1.17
